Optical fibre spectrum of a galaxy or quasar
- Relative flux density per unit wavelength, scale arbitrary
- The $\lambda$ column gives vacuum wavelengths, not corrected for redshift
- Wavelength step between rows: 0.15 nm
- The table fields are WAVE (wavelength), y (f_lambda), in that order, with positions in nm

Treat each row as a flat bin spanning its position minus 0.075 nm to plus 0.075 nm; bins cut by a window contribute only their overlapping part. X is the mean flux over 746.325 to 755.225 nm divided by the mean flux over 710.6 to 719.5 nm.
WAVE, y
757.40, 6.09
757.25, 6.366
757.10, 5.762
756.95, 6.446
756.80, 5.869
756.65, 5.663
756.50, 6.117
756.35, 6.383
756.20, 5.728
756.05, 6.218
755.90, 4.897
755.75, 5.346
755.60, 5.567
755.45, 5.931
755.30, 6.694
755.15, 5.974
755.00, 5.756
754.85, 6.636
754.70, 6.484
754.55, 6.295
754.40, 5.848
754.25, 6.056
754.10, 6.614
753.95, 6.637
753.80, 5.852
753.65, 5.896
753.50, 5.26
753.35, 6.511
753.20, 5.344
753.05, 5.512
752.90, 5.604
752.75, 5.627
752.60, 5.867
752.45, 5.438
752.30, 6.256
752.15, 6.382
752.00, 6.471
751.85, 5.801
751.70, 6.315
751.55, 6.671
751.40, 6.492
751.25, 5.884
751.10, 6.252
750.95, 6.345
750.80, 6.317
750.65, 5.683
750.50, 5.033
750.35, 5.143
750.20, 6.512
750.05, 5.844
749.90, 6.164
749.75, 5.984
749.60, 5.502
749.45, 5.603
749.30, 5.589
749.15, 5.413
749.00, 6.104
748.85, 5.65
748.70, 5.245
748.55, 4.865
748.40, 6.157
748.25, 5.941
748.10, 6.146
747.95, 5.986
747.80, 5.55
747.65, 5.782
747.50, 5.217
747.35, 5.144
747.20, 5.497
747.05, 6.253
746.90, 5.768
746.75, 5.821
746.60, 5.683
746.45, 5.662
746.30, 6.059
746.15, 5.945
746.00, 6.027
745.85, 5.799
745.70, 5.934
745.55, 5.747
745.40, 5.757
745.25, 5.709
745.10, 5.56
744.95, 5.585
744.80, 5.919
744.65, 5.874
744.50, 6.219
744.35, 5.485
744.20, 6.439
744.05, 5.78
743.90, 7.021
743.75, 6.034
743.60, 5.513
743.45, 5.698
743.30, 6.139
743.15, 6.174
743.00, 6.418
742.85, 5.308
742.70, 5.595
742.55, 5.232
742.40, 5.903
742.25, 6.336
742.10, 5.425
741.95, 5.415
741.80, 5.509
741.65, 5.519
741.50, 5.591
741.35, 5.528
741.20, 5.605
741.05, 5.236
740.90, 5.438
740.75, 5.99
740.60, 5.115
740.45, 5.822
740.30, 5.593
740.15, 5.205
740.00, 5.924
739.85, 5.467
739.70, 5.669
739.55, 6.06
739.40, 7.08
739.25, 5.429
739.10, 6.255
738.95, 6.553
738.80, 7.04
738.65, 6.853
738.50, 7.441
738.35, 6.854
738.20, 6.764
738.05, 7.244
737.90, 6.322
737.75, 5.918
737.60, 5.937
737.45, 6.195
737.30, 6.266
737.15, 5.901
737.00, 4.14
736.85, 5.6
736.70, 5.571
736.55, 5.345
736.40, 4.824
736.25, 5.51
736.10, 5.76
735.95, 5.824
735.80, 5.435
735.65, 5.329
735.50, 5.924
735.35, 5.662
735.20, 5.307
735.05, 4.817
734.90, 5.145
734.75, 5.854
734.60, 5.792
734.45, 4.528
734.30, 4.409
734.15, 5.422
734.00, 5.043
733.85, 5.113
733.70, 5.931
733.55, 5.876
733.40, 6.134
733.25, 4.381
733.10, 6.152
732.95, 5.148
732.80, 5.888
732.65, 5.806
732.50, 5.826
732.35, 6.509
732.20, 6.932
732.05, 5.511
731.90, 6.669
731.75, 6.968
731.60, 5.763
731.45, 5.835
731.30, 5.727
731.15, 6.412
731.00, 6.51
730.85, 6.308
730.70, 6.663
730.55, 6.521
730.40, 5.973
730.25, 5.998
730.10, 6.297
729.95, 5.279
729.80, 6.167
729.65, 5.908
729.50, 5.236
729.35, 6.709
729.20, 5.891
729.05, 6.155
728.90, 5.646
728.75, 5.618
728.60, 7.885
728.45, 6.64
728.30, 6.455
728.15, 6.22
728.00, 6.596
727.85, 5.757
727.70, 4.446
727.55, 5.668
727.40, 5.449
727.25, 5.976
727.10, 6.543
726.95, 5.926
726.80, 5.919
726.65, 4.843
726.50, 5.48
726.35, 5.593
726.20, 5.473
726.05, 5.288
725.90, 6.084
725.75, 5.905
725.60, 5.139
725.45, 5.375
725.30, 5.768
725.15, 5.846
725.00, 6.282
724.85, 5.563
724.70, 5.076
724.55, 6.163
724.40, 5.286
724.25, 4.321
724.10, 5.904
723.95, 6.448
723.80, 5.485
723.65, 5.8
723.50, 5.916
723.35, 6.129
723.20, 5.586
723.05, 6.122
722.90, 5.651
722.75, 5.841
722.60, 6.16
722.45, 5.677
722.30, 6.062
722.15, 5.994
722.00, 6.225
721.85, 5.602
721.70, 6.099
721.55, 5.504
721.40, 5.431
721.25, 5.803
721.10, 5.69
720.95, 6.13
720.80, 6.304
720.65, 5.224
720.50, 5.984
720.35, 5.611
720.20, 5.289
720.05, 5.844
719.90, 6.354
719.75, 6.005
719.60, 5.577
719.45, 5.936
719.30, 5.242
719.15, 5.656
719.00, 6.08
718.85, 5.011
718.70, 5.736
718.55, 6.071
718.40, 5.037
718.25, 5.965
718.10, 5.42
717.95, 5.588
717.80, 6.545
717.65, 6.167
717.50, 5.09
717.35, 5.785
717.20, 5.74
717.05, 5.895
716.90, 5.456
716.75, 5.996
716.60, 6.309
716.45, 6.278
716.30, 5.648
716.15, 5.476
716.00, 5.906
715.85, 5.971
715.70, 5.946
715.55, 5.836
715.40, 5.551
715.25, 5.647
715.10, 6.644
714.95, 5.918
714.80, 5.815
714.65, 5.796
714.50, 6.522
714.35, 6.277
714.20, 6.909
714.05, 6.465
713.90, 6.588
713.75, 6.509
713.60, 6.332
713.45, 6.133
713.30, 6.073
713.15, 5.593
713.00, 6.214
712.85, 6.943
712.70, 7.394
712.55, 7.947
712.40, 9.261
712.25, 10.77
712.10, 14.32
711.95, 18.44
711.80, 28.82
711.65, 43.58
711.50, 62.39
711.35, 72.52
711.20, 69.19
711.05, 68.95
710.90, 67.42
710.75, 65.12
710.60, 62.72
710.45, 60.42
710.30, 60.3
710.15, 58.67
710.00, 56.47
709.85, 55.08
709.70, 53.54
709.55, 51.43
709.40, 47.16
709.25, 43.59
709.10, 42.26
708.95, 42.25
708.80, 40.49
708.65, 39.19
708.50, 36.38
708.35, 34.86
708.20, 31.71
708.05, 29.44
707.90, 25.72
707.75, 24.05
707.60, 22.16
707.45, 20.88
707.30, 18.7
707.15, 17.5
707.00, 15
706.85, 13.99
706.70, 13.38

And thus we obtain 0.41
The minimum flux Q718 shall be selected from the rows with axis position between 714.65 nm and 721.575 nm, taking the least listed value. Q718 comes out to 5.011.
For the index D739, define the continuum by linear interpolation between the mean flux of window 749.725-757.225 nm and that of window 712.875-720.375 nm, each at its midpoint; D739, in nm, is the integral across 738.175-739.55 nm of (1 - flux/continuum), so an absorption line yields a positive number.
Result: -0.16 nm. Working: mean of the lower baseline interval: 5.92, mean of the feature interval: 6.66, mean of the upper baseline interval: 5.99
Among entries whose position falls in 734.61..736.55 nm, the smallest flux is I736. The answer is 4.817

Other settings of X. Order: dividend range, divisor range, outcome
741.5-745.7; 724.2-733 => 0.98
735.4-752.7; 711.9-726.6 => 0.95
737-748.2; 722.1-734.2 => 1.01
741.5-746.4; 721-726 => 1.01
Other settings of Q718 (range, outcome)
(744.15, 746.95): 5.485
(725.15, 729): 4.446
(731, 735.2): 4.381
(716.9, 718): 5.09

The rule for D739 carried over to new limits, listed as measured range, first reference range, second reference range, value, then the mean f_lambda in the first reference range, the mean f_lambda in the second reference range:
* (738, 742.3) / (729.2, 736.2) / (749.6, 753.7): -0.10 nm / 5.79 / 5.94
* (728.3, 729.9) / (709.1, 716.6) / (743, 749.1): 0.98 nm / 25.5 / 5.83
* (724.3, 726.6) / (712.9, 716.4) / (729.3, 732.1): 0.19 nm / 6.08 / 6.13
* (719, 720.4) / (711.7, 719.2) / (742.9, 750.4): 0.25 nm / 7.2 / 5.82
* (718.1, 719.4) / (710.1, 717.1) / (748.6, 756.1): 0.91 nm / 20.4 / 5.93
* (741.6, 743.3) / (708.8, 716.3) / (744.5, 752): 0.64 nm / 26.9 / 5.83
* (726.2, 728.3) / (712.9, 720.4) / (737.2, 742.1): 0.08 nm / 5.91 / 6.02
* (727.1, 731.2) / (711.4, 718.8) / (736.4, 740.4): 0.69 nm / 9.24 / 6.08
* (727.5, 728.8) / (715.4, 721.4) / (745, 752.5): -0.08 nm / 5.78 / 5.84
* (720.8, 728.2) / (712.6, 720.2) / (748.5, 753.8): 0.25 nm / 5.98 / 5.85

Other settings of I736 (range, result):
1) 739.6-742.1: 5.115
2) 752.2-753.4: 5.344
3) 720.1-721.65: 5.224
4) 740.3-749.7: 4.865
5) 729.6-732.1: 5.279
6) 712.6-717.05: 5.456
